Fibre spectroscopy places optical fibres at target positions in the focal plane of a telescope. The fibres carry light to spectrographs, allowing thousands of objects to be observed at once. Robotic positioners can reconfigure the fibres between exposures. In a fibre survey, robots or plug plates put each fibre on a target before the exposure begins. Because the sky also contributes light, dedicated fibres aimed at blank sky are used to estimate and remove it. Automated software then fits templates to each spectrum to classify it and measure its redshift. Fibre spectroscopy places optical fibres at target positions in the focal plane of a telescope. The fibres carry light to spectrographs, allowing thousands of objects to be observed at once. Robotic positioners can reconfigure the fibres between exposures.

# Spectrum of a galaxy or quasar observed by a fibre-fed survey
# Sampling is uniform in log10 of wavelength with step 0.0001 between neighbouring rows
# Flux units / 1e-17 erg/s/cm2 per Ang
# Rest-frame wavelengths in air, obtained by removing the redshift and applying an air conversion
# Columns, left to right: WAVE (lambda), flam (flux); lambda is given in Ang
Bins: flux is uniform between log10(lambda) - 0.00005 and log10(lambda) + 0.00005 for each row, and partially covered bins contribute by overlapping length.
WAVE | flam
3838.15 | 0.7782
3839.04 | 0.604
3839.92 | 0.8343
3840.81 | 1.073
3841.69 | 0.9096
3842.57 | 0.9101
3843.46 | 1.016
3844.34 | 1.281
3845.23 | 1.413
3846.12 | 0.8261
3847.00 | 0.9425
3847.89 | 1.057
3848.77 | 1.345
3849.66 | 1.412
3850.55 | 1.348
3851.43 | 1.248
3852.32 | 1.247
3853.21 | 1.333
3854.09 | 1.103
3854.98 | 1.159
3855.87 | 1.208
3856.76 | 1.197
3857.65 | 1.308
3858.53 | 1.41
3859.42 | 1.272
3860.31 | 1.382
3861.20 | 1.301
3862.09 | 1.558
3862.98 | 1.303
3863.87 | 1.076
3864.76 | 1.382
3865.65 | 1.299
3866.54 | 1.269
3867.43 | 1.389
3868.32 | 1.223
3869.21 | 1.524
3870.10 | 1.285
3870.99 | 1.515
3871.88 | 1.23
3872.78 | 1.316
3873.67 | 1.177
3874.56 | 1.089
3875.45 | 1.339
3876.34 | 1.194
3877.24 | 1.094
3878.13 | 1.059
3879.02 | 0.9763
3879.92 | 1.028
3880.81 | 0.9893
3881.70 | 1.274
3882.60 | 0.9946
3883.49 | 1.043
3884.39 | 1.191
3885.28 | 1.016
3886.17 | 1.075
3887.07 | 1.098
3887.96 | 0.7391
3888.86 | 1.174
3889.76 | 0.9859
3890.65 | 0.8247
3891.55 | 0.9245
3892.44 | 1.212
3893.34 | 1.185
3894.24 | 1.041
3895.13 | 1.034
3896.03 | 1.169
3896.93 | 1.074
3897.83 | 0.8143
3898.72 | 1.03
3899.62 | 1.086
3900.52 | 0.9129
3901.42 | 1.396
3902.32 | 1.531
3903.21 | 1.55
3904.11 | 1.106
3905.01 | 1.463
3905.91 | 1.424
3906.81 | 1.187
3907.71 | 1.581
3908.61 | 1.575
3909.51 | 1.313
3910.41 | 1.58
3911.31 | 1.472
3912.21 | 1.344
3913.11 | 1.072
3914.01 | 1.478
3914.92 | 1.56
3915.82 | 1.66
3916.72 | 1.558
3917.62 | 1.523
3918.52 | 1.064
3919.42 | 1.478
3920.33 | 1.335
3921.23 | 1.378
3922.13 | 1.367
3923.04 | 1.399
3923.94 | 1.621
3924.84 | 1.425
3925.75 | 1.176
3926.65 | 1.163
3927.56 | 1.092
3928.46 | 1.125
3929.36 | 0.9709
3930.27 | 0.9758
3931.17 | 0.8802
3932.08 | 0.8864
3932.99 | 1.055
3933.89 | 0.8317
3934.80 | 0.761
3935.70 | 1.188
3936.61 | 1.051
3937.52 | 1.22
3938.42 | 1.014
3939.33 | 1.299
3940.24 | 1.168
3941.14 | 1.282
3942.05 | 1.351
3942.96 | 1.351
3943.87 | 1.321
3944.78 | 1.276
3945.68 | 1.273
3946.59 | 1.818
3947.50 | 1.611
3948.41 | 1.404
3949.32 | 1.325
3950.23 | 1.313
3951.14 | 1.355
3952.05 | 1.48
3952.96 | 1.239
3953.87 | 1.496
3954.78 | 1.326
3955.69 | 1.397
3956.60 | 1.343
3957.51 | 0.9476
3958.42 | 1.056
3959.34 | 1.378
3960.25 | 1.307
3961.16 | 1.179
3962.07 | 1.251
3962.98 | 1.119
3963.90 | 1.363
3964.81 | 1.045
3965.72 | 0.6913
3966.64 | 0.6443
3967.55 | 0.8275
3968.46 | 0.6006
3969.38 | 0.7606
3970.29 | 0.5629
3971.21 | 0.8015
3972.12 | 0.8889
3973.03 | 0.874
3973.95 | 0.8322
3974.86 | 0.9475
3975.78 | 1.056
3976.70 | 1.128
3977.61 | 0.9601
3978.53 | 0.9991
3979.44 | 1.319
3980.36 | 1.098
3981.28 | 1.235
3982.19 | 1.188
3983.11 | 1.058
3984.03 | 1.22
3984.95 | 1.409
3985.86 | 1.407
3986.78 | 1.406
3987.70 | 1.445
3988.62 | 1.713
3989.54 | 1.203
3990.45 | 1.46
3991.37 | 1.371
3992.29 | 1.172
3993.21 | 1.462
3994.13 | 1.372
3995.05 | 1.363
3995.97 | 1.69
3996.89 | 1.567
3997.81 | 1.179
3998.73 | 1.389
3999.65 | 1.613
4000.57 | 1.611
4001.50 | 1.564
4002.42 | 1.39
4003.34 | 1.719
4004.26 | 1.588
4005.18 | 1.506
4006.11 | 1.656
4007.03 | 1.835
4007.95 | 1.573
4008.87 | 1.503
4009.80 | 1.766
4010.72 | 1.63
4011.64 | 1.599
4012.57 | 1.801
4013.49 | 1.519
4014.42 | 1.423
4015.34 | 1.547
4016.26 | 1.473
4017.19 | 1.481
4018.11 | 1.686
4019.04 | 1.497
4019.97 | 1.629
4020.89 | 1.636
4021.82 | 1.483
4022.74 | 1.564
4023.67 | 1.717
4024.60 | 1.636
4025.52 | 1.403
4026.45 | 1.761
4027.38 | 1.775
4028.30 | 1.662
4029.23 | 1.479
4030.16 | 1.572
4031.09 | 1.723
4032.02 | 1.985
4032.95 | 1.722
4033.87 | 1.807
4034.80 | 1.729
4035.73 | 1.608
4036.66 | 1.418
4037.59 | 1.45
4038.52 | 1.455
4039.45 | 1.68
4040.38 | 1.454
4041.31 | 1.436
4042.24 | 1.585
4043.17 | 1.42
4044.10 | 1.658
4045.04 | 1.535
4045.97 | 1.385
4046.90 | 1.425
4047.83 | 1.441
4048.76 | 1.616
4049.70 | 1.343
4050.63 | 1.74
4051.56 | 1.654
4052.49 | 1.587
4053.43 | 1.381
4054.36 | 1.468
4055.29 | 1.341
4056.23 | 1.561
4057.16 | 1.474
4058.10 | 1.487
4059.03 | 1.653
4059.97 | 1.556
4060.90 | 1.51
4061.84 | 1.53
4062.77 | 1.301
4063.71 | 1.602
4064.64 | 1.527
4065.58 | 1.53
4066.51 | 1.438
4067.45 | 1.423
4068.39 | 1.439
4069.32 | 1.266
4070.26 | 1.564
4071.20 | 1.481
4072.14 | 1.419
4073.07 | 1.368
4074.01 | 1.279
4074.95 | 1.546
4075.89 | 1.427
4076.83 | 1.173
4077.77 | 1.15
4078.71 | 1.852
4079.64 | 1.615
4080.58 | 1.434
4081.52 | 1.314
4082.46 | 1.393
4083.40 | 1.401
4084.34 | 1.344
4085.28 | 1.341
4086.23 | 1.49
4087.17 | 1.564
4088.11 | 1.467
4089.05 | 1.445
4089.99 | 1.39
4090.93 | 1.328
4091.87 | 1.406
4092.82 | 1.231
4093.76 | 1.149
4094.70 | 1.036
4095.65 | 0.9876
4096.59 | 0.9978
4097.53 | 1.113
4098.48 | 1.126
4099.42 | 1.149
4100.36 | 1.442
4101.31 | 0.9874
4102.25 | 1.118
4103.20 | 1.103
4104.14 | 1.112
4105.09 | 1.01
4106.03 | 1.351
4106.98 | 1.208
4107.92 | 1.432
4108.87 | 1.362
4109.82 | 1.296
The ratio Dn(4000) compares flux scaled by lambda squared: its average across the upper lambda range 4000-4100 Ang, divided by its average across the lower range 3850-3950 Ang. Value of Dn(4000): 1.30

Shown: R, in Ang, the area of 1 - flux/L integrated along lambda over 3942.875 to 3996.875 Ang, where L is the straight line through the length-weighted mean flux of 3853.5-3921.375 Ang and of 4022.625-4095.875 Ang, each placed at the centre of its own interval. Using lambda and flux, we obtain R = 5.98 Ang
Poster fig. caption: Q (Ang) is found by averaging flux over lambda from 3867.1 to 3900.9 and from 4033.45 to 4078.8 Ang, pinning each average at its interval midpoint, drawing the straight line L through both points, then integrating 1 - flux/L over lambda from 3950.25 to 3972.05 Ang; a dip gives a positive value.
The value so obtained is 3.1 Ang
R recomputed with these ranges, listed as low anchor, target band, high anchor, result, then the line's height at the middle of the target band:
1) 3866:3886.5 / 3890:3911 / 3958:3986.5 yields -1.2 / 1.15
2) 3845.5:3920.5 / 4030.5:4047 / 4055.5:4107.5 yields -3.2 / 1.33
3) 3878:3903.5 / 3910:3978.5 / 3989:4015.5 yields 4.8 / 1.29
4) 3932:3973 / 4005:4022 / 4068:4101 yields -4.9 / 1.24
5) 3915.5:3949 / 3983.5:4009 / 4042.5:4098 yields -2.8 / 1.33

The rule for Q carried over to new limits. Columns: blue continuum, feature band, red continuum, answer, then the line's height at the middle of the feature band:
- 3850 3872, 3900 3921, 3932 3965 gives -2.02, 1.27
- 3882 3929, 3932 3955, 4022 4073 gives 1.07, 1.32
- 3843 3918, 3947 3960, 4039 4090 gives -0.09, 1.33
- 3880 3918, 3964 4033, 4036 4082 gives 0.60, 1.38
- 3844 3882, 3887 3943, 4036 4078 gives 3.77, 1.3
